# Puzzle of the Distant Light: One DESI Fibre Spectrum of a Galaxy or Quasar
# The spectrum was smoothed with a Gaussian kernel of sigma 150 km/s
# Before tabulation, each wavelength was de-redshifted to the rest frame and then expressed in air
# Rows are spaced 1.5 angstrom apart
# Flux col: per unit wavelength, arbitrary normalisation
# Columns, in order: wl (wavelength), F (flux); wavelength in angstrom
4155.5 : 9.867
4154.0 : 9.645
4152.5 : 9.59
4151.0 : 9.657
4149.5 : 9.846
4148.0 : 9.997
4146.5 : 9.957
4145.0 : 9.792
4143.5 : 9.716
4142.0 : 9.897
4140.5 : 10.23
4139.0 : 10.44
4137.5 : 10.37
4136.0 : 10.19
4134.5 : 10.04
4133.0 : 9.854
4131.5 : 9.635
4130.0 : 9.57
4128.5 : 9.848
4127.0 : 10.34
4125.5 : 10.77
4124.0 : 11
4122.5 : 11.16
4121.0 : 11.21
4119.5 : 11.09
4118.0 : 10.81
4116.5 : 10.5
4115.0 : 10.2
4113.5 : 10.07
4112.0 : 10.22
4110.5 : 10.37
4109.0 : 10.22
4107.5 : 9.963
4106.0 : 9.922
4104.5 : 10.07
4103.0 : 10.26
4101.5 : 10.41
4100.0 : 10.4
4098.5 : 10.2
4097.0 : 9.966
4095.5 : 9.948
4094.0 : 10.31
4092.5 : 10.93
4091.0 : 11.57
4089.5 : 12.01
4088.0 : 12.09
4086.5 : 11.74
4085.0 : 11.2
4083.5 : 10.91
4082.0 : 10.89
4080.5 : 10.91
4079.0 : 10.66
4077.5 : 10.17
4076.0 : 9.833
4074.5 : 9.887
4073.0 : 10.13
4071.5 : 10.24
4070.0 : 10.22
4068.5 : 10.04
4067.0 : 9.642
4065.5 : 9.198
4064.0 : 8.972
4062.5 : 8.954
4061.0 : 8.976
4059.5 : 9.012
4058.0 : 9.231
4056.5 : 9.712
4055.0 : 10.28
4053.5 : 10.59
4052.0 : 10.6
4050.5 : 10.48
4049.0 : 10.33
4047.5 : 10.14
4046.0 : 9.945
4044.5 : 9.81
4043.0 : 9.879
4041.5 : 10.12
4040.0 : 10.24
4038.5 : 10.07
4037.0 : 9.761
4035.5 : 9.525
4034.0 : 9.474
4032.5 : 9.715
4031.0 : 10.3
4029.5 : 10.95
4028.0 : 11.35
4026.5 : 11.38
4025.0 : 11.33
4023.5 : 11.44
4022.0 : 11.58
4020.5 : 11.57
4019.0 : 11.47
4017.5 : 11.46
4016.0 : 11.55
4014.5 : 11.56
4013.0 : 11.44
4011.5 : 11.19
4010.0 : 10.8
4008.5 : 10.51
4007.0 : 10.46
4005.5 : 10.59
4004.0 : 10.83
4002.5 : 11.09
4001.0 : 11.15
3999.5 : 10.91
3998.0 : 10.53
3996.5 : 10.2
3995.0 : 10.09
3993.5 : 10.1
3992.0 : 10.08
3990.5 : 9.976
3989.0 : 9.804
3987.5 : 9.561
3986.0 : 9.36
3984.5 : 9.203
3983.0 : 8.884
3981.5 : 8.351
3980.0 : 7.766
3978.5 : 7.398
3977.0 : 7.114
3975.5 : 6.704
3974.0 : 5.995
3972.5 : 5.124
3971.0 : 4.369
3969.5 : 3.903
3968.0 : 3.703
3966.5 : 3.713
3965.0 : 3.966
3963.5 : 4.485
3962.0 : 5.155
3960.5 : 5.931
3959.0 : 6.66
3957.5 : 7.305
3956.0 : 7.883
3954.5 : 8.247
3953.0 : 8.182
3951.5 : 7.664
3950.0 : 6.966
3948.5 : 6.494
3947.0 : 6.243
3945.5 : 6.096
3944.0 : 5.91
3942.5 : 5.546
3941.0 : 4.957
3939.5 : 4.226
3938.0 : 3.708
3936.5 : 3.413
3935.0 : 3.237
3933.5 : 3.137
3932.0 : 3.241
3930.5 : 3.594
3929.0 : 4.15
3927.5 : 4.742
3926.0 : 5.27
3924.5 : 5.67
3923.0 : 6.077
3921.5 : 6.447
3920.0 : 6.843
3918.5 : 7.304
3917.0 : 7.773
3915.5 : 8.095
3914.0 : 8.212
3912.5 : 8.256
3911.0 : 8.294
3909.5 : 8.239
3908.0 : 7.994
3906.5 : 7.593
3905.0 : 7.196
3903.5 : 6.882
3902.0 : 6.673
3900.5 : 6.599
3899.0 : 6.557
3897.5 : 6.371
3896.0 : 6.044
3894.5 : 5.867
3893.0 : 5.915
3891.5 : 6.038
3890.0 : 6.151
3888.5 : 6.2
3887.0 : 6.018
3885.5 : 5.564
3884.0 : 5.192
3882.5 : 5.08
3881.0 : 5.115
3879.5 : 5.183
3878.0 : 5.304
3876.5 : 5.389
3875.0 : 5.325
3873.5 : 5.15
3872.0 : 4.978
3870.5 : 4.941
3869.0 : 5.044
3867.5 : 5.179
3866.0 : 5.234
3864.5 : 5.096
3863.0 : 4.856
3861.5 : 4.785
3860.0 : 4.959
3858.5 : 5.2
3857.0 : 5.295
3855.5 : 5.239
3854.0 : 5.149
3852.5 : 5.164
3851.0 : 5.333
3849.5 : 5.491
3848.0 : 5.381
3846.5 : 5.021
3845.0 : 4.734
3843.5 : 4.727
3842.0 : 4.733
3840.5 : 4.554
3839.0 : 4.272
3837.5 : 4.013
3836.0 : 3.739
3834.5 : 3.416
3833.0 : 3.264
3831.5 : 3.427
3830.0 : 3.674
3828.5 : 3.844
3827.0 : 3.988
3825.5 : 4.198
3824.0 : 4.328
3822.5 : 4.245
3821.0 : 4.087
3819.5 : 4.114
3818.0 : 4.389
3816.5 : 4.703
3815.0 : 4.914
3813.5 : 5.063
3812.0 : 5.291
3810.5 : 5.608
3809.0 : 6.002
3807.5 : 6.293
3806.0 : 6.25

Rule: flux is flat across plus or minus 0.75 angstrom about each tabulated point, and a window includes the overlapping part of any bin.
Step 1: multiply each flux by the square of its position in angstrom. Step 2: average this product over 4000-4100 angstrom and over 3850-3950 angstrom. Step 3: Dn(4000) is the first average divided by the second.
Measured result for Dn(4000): 2.0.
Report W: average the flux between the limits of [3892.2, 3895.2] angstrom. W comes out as 5.89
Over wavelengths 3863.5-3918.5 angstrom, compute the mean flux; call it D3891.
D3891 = 6.25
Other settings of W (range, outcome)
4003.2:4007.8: 10.6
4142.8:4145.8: 9.76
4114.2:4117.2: 10.3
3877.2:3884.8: 5.18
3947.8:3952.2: 7.04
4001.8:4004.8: 11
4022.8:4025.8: 11.4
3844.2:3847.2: 4.87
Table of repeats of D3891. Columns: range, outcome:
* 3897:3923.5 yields 7.32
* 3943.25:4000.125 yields 7.36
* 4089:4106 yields 10.5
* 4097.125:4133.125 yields 10.3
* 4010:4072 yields 10.3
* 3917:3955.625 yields 5.56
